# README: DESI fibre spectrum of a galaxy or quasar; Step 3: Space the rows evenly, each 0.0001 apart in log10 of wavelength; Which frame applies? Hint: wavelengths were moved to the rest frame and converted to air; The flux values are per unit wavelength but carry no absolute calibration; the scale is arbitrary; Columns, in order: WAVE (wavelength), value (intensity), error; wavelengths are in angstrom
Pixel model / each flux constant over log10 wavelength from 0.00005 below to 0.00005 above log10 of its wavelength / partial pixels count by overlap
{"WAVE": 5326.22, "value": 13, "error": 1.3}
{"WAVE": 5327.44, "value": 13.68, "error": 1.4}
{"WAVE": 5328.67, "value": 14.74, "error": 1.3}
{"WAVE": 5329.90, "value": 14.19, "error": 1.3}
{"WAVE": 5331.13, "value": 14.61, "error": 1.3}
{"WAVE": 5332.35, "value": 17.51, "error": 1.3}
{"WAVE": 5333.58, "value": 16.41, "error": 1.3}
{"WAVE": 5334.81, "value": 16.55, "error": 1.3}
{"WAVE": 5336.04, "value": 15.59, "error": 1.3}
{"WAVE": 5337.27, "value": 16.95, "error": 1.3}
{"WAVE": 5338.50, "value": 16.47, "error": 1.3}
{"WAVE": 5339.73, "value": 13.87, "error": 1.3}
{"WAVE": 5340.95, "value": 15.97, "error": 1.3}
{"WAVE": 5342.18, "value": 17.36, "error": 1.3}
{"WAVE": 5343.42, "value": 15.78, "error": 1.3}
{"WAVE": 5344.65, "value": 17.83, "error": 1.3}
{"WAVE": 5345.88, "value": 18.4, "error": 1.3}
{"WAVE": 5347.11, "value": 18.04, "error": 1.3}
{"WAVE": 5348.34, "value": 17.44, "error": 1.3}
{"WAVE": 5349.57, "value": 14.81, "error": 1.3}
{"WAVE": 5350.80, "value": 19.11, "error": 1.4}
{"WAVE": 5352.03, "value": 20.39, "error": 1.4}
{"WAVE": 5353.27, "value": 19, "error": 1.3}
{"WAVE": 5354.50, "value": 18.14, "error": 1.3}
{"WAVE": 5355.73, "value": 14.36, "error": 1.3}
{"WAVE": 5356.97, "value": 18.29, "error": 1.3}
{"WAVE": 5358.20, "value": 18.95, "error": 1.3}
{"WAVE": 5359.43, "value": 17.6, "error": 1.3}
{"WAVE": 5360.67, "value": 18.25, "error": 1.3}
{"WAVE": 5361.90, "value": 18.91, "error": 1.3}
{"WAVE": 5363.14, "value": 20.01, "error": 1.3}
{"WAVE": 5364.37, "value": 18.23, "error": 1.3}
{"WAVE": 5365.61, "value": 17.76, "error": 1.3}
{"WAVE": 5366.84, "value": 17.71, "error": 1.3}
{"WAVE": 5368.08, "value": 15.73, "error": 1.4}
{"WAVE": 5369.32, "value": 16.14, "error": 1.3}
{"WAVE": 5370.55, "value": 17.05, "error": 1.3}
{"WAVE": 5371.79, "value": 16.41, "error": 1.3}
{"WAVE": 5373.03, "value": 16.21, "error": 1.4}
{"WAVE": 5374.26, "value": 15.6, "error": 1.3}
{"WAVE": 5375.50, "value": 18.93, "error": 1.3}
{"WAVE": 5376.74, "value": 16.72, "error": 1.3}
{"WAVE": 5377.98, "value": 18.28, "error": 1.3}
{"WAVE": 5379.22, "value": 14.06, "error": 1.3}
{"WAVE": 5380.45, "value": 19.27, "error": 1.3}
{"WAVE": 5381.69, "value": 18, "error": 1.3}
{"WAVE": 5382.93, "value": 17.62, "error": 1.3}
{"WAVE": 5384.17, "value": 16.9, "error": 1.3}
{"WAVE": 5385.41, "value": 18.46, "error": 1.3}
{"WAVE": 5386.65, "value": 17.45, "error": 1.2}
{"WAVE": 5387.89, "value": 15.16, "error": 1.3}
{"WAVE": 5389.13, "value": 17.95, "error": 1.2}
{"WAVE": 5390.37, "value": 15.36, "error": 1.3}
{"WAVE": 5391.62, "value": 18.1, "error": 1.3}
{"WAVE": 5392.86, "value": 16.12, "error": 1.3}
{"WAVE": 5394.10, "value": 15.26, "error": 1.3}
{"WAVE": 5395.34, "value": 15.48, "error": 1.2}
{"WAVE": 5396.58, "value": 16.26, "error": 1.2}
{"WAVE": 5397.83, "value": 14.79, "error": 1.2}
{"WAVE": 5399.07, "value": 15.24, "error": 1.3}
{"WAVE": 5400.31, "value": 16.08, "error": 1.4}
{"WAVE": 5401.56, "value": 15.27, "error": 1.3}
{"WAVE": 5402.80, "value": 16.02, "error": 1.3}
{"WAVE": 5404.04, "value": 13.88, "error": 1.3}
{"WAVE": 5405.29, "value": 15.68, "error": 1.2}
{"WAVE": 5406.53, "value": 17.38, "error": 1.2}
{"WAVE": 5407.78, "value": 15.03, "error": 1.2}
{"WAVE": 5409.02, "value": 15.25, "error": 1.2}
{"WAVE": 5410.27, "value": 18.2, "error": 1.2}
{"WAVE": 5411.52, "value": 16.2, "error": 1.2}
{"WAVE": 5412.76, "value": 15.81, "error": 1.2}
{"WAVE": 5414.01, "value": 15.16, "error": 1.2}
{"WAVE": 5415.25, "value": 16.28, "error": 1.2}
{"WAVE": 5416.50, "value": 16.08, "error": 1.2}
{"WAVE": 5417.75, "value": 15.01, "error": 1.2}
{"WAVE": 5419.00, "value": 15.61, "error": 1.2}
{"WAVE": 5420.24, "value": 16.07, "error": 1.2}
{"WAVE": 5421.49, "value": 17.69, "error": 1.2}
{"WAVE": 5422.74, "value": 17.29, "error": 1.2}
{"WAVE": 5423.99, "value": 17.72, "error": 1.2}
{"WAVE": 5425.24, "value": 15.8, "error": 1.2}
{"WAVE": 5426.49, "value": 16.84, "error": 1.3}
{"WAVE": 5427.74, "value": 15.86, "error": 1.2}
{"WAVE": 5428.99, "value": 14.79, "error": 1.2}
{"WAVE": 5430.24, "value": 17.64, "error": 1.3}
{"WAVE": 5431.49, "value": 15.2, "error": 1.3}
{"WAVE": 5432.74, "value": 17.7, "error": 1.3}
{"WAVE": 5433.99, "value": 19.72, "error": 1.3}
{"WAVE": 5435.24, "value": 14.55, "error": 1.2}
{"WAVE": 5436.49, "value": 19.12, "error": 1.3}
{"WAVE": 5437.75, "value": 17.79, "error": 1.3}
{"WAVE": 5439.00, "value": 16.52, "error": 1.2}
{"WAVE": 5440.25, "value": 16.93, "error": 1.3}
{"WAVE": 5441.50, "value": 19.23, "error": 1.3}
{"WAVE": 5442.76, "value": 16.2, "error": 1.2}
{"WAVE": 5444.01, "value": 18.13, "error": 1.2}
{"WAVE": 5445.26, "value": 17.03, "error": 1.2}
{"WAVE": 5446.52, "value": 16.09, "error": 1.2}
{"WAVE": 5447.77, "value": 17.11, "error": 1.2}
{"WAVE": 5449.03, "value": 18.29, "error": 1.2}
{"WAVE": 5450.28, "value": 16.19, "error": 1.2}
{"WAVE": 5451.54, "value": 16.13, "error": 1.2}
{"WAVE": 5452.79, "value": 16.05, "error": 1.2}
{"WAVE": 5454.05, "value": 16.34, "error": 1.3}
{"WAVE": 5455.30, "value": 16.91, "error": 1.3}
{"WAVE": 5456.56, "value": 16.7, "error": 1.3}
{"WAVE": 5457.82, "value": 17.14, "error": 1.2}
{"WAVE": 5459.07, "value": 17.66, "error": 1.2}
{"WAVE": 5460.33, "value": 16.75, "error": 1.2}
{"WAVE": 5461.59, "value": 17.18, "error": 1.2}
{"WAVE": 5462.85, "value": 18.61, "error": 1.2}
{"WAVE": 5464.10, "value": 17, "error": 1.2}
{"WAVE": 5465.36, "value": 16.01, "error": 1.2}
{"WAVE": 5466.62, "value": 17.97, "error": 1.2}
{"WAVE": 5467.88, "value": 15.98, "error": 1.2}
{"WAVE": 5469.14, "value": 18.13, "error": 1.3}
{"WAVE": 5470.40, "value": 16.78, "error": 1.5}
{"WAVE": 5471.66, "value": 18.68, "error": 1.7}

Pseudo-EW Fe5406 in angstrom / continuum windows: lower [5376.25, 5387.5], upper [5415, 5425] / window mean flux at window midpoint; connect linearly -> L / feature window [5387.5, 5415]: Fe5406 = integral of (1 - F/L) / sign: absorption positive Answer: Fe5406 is 1.6 angstrom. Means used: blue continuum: 17.4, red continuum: 16.4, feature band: 15.9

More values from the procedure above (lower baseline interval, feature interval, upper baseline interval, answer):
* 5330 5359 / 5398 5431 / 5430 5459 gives 1.9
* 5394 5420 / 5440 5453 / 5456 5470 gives -0.2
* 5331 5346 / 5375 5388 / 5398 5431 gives -1.0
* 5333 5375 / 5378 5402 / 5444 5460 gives 0.8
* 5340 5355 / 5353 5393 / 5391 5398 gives -1.4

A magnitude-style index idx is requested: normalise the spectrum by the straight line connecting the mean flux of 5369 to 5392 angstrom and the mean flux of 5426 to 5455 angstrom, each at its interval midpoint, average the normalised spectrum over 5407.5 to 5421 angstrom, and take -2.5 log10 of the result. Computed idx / 0.070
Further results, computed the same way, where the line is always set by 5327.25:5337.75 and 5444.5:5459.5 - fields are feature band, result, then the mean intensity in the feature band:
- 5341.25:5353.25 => -0.12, 17.7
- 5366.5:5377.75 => -0.05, 16.7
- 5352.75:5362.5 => -0.13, 17.9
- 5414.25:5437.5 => 0.00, 16.6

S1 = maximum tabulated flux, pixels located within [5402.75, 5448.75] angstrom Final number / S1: 19.72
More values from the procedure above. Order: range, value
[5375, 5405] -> 19.27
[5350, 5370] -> 20.39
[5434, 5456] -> 19.23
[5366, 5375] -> 17.71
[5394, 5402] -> 16.26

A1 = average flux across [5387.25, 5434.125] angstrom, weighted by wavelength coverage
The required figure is 16.1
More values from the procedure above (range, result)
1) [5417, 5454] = 16.8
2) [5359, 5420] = 16.6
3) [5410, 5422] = 16.1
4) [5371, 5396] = 16.9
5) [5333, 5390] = 17.3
